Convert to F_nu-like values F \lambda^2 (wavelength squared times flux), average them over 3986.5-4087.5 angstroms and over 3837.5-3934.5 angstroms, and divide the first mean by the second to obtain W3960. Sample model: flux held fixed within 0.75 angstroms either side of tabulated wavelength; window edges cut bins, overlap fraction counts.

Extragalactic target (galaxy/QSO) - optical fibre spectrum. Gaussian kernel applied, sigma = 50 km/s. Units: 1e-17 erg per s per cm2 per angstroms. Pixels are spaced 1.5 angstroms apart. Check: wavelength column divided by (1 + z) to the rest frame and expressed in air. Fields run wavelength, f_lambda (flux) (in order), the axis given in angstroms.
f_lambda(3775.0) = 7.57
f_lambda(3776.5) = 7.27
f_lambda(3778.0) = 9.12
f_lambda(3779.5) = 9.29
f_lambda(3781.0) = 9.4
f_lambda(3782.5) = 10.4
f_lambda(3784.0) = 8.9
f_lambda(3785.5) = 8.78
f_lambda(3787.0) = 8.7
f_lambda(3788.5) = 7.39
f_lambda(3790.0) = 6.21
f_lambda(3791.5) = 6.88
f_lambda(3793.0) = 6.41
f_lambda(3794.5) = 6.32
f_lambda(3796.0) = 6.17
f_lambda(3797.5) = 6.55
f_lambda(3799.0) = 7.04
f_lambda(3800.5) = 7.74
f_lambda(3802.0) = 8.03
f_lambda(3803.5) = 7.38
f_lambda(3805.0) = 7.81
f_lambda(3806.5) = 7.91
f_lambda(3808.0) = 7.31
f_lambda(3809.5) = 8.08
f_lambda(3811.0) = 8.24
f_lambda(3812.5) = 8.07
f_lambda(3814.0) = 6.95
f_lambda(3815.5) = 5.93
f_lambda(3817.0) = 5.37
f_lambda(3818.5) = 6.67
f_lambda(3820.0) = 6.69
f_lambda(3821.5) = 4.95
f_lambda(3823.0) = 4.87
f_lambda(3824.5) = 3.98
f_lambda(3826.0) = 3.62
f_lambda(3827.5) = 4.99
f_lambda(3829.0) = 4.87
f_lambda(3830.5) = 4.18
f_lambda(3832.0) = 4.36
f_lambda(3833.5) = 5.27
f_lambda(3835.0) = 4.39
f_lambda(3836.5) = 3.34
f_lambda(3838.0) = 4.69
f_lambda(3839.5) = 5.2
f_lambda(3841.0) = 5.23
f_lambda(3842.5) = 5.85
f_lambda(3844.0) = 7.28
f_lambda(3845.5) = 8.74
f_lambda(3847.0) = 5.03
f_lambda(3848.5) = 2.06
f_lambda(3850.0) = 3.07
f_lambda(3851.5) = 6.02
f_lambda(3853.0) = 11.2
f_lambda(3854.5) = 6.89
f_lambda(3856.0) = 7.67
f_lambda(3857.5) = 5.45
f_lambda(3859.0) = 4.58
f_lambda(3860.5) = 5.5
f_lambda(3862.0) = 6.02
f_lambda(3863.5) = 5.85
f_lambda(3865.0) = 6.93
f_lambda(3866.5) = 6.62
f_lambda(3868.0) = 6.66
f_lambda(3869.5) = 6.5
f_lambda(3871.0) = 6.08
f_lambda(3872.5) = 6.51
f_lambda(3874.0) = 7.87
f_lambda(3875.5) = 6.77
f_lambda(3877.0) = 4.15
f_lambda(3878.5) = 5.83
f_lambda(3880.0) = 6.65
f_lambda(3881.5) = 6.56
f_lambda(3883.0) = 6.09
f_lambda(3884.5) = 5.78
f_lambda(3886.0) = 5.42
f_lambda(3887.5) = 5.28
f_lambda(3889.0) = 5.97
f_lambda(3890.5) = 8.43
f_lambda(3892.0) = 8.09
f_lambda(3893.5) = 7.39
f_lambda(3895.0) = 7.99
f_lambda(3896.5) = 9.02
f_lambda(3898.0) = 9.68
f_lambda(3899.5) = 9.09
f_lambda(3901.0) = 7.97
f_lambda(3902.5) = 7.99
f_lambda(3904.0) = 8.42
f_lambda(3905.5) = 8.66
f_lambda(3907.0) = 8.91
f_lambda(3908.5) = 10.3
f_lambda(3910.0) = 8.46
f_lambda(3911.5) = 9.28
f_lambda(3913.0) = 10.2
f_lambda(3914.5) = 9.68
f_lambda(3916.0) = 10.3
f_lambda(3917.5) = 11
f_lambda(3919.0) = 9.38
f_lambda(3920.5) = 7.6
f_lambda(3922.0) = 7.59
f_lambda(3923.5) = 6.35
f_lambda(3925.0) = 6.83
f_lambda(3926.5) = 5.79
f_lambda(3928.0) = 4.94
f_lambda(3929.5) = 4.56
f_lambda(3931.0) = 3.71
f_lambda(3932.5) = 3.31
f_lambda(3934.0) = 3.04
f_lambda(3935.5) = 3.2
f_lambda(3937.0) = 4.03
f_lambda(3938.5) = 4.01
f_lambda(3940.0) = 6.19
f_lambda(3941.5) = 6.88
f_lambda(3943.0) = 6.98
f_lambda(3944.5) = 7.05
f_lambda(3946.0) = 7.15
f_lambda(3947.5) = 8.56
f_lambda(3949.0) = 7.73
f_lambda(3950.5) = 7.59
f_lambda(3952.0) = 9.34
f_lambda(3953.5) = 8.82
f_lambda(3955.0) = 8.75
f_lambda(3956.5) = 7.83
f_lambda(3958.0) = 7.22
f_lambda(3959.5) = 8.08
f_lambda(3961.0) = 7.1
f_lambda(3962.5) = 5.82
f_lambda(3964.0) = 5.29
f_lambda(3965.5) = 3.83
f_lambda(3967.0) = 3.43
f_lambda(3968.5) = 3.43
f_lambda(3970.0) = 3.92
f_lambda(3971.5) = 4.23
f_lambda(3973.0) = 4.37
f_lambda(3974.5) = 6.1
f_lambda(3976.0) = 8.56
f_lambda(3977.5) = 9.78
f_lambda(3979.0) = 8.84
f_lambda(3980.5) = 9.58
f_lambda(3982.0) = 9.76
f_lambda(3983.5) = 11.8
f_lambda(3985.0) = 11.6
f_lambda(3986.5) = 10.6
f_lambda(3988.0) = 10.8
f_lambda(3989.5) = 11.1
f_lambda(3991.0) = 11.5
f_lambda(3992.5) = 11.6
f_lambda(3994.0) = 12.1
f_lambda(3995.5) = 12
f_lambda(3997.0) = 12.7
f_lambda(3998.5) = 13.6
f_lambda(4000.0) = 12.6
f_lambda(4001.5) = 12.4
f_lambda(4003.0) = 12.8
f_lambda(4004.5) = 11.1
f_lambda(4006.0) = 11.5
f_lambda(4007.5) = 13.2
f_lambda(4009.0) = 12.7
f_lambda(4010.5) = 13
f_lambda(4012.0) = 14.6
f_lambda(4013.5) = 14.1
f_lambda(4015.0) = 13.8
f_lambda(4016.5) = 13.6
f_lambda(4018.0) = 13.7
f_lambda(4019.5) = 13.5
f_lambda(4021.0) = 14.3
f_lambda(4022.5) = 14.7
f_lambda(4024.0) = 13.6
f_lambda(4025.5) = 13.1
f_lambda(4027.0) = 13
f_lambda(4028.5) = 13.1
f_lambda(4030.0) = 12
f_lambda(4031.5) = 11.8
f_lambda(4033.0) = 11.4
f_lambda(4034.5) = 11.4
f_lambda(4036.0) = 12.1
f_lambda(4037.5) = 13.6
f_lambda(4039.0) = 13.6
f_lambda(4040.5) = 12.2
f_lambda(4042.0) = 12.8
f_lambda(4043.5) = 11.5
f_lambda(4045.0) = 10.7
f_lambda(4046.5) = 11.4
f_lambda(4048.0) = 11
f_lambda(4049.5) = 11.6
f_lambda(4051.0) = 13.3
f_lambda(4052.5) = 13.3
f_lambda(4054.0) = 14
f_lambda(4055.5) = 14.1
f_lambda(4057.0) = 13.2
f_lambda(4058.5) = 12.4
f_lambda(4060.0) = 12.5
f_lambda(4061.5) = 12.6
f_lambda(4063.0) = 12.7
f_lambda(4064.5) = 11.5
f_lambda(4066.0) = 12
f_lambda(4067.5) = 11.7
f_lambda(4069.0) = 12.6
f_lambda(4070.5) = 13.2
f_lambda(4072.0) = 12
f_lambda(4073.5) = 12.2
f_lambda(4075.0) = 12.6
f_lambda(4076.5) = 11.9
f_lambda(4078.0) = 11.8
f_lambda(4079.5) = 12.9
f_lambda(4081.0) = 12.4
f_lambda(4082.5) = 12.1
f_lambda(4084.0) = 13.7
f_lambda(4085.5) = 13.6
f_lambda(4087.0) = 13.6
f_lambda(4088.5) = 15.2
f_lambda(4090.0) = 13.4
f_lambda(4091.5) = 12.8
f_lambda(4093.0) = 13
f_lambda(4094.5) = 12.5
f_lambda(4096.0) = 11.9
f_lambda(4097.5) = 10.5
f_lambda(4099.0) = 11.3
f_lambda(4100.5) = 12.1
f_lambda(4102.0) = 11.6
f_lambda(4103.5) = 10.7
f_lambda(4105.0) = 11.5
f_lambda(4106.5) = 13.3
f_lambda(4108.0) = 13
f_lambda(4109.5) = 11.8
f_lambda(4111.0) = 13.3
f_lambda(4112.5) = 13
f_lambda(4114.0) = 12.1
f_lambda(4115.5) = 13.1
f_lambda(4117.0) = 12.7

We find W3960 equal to 2.0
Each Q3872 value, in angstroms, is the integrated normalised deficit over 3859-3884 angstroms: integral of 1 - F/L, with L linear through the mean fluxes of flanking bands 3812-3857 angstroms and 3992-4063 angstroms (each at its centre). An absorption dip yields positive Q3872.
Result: 2.5 angstroms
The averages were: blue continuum 5.57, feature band 6.23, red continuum 12.7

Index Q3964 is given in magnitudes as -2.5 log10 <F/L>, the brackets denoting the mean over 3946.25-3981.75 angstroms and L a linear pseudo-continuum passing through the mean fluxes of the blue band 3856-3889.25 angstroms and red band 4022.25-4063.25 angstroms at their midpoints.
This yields 0.35 mag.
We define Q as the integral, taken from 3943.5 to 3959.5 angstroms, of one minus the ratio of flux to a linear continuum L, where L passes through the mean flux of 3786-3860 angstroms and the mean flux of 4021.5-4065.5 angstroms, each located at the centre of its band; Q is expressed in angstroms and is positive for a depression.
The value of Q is 3.1 angstroms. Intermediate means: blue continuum 6.16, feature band 7.99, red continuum 12.6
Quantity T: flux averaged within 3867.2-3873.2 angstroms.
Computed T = 6.44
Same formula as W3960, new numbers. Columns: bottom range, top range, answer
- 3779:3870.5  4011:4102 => 2.23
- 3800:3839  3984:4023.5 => 2.33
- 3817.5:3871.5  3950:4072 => 2.15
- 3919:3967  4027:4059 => 2.07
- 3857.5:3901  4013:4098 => 2.08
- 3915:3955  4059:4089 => 2.03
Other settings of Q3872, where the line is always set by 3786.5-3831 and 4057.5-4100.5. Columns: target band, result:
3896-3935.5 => 5.1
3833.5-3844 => 3.2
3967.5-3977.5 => 4.7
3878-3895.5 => 3.5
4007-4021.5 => -3.4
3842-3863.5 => 4.0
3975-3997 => -0.5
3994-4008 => -2.1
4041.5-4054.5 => -0.3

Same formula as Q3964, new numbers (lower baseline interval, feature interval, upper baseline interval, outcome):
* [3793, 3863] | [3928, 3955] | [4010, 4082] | 0.498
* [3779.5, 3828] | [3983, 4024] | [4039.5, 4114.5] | -0.151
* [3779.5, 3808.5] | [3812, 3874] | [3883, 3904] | 0.308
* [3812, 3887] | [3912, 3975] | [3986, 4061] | 0.396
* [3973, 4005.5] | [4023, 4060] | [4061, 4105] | -0.073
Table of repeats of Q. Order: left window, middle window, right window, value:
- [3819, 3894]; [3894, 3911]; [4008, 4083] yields -2.9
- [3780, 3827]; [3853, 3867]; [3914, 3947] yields 0.6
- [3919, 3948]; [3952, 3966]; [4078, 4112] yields -0.8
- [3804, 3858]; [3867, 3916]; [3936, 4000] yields -4.8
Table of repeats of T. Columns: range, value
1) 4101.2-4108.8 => 12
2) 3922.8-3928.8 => 5.96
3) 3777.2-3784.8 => 9.4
